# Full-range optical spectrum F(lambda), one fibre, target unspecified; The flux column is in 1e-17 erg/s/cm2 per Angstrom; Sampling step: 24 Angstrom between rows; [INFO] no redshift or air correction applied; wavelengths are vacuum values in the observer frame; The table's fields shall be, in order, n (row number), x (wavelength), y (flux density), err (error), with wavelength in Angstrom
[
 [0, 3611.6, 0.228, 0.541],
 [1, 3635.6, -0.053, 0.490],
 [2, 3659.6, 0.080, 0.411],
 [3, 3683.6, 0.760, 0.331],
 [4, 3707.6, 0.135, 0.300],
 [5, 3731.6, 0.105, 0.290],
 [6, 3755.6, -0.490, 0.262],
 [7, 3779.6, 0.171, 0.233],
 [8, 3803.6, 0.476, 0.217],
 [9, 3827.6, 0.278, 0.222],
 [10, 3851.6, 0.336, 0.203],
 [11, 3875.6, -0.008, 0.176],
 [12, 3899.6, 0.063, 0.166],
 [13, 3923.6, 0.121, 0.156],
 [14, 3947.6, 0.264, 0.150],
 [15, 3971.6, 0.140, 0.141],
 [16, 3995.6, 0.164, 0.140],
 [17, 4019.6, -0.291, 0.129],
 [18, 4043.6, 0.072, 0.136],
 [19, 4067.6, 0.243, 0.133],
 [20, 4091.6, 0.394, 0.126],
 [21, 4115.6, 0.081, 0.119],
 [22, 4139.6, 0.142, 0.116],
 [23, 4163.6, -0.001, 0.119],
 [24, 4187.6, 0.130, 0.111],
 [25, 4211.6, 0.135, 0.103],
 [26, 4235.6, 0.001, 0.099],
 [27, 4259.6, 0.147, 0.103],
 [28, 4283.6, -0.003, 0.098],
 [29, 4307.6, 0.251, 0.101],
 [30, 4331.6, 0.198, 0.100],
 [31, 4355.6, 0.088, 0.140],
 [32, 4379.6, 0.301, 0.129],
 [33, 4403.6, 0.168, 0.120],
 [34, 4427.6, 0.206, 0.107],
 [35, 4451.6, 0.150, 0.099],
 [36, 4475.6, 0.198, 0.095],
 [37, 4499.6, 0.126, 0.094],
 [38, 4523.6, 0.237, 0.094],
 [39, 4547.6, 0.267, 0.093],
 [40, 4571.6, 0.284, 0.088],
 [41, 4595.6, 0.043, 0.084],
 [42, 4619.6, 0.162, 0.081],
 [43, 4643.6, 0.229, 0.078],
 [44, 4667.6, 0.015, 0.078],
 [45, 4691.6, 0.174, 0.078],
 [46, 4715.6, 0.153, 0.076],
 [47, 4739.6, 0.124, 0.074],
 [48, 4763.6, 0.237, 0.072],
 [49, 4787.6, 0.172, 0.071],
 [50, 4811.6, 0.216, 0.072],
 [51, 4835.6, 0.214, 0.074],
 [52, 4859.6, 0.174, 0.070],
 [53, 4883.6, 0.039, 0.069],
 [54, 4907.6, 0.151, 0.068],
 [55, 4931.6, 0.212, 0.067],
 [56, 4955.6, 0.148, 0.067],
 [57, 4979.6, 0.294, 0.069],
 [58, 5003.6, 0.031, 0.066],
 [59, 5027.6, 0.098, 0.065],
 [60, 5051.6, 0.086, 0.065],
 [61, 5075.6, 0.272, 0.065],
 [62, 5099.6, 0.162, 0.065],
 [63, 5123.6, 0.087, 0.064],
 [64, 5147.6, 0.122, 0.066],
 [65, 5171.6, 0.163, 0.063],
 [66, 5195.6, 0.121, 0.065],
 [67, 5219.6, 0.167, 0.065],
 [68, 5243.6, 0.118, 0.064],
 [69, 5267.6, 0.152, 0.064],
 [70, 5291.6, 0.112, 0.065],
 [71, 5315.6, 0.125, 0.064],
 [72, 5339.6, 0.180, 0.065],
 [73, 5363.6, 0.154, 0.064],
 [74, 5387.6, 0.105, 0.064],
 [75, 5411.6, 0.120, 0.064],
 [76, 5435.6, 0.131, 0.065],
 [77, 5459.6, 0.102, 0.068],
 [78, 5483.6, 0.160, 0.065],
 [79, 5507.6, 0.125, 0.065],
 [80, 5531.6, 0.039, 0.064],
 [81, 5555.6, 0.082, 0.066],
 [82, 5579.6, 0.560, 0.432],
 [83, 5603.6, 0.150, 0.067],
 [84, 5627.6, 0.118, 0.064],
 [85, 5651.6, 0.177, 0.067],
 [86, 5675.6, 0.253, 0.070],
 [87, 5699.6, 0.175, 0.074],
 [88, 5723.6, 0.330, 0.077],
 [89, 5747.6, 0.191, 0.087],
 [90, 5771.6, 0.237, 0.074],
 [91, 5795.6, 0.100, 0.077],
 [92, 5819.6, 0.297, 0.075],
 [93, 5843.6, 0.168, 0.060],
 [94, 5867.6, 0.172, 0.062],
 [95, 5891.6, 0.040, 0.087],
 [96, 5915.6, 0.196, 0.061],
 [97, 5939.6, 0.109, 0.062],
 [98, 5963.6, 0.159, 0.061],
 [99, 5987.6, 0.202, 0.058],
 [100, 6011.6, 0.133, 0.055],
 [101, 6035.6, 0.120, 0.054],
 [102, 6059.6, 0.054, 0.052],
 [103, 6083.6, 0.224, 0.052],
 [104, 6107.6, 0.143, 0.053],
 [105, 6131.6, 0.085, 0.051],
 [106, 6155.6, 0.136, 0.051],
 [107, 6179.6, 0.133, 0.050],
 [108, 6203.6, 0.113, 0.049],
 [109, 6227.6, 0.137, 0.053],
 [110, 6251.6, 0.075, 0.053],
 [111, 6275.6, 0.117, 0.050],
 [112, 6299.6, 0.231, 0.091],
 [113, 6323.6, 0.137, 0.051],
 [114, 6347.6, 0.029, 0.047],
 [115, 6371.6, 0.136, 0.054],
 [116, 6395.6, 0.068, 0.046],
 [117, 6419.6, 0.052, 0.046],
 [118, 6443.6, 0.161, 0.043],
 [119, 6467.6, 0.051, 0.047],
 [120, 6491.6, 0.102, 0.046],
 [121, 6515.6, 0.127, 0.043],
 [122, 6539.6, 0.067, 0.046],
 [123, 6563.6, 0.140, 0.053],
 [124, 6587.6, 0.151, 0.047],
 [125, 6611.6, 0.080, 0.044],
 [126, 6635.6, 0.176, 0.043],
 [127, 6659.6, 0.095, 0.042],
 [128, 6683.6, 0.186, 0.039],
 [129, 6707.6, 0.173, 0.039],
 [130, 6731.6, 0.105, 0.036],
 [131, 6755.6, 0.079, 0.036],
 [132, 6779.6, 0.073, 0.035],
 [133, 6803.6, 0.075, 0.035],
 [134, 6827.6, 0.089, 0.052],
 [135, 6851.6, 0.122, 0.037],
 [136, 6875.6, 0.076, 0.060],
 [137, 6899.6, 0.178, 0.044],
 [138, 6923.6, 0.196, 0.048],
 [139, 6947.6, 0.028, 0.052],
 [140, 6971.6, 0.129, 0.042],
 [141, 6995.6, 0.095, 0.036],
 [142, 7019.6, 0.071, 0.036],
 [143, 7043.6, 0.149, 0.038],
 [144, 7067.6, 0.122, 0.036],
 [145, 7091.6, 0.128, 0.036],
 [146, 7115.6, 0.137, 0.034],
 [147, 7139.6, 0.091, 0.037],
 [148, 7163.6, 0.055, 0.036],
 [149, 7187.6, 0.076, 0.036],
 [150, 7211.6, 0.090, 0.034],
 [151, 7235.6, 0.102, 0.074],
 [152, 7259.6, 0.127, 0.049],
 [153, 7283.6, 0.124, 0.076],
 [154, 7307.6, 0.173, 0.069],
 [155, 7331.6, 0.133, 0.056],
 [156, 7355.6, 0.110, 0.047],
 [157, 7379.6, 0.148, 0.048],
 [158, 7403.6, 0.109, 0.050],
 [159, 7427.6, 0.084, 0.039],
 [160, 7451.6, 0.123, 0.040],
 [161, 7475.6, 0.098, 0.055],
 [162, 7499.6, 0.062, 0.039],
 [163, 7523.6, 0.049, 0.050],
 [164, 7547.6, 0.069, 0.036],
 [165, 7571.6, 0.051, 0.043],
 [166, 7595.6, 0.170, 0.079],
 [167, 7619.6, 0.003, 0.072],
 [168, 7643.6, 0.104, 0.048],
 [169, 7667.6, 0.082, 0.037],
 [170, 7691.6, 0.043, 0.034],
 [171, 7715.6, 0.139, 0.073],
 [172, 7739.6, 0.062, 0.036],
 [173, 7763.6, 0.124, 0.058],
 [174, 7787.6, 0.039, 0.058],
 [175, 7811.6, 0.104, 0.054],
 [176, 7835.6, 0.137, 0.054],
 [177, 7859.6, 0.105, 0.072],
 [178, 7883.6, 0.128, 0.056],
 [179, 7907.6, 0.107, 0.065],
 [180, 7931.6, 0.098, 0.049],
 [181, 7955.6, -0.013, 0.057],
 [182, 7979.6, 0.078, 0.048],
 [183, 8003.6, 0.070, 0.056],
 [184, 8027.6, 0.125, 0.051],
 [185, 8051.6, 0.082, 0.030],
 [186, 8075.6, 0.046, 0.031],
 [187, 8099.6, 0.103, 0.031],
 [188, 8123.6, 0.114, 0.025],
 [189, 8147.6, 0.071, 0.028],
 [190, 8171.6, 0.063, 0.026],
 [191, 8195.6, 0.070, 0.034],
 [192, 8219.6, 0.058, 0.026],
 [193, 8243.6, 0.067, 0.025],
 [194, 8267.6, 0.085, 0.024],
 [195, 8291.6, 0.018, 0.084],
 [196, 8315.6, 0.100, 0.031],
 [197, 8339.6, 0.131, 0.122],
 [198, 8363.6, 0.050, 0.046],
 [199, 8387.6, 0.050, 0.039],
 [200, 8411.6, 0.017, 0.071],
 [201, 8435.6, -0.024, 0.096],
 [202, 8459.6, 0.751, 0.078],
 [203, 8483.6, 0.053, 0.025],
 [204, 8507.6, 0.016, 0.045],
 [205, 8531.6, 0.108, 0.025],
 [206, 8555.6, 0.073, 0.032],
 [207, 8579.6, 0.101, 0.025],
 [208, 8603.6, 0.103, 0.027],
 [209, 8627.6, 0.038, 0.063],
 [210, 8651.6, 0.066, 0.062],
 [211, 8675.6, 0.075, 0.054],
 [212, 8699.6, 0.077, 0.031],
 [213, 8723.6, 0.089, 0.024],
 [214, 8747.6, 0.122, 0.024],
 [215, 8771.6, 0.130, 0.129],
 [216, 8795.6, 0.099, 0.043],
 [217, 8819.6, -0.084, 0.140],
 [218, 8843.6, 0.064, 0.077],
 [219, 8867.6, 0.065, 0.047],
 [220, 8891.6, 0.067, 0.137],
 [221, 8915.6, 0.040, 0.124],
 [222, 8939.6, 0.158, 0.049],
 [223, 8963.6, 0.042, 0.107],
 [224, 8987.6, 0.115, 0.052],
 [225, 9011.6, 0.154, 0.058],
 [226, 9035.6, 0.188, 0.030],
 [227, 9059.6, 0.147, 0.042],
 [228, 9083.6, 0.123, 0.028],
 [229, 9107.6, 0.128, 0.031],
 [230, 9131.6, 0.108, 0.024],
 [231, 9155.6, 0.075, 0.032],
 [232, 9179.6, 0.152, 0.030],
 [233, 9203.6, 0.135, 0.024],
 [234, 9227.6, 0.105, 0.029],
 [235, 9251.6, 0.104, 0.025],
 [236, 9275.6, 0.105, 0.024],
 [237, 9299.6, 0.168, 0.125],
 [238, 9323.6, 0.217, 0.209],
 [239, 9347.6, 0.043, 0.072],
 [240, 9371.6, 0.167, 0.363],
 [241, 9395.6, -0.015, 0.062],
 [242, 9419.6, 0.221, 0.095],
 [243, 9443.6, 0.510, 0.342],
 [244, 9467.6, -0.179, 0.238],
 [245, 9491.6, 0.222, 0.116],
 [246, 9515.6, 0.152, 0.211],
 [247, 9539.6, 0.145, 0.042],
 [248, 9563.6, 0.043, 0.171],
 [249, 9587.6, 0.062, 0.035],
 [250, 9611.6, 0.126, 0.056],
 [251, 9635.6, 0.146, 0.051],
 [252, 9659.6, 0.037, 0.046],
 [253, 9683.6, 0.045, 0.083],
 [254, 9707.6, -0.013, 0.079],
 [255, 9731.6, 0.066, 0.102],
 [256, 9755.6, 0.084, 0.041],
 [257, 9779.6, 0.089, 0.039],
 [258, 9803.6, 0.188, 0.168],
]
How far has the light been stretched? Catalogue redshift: 1.268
